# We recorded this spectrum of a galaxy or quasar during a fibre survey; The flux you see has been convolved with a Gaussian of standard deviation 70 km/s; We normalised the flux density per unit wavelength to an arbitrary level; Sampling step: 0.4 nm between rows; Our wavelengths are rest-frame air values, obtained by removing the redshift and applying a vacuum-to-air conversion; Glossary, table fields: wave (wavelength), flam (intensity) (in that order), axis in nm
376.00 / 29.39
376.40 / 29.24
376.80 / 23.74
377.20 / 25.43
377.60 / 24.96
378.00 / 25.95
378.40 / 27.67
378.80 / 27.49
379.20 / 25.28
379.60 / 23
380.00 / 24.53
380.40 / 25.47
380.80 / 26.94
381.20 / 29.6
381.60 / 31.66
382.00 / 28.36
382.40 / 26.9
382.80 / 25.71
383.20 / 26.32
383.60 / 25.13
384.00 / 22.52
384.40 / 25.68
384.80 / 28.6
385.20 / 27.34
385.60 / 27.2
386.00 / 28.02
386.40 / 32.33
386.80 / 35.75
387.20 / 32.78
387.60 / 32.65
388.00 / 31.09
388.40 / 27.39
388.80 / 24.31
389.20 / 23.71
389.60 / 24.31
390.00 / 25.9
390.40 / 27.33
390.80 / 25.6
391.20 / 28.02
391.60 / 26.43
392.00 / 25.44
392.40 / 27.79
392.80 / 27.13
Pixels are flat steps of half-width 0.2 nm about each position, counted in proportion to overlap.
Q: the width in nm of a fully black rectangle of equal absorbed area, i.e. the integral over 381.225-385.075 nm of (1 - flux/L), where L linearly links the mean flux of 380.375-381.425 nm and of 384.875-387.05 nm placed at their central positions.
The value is 0.25 nm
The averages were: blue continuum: 27.8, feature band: 26.9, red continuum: 30.1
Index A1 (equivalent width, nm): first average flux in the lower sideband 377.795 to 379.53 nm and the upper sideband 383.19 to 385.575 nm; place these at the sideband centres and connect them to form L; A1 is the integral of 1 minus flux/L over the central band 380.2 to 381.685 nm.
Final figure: -0.11 nm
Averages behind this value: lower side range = 26.3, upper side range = 26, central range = 28.2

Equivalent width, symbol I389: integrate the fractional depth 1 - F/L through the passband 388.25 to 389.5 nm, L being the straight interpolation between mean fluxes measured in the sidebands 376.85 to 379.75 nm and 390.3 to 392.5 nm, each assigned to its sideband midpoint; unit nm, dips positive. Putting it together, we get 0.07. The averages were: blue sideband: 25.6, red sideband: 26.7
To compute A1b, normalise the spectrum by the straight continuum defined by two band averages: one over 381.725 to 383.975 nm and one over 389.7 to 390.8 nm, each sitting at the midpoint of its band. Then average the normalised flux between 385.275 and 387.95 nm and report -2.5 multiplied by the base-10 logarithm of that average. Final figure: -0.188 mag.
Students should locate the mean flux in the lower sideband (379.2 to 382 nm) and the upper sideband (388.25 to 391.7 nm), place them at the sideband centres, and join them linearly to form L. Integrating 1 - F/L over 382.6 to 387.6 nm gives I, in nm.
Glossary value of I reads -0.37 nm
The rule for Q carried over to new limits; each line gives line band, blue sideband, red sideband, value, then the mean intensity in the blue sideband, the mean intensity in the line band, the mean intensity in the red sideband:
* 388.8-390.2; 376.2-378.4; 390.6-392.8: 0.11 nm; 26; 24.6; 26.7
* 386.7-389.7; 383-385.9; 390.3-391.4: -0.26 nm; 26.2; 28.9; 27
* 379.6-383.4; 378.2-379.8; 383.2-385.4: -0.17 nm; 25.9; 27.1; 25.9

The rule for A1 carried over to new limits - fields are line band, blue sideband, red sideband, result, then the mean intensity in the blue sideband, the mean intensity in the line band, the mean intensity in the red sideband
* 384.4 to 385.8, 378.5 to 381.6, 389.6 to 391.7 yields -0.05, 26.5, 27.4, 26.4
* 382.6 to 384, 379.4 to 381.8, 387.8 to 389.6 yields 0.08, 26.9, 25.3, 26.4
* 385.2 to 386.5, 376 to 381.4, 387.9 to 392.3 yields -0.12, 26.2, 28.7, 26.2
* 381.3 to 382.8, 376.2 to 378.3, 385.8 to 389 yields -0.03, 25.9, 28.6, 30.5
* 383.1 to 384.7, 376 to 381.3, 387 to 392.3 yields 0.10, 26.2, 25.1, 27.3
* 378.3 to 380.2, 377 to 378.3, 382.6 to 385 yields 0.01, 25.6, 25.5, 25.7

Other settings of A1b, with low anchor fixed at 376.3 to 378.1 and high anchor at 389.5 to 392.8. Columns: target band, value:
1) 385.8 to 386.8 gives -0.193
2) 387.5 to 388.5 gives -0.160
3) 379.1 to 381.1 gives 0.025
